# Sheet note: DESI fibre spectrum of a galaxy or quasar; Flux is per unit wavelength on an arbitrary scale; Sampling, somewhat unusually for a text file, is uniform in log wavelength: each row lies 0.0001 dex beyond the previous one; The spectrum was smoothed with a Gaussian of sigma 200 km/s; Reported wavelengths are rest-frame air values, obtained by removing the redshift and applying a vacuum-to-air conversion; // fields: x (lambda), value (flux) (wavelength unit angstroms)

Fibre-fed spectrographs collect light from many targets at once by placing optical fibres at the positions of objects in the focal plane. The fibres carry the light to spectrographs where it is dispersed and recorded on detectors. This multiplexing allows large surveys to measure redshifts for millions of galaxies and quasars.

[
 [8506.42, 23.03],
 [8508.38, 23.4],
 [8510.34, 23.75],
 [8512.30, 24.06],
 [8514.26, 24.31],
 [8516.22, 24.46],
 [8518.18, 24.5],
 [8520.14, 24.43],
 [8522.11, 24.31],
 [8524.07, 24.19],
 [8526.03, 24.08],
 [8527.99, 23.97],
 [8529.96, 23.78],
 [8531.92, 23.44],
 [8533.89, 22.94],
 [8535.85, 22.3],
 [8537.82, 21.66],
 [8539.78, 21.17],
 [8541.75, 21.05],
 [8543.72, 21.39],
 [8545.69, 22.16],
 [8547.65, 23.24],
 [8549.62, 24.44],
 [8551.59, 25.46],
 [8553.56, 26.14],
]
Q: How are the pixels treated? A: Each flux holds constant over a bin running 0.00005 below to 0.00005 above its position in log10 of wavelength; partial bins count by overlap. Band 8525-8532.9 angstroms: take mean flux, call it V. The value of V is 23.8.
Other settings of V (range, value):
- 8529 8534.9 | 23.4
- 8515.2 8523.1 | 24.4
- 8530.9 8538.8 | 22.6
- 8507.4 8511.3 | 23.6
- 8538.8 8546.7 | 21.5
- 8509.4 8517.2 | 24.2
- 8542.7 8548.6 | 22.3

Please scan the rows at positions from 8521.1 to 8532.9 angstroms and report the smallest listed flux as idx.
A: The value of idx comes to 23.44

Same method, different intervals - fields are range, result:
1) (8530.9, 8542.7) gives 21.05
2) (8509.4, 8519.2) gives 23.75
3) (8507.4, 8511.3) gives 23.4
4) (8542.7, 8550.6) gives 21.39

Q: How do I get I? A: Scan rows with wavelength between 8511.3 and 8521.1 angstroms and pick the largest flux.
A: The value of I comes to 24.5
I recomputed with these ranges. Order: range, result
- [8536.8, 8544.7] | 21.66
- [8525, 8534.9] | 24.08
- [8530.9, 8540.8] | 23.44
